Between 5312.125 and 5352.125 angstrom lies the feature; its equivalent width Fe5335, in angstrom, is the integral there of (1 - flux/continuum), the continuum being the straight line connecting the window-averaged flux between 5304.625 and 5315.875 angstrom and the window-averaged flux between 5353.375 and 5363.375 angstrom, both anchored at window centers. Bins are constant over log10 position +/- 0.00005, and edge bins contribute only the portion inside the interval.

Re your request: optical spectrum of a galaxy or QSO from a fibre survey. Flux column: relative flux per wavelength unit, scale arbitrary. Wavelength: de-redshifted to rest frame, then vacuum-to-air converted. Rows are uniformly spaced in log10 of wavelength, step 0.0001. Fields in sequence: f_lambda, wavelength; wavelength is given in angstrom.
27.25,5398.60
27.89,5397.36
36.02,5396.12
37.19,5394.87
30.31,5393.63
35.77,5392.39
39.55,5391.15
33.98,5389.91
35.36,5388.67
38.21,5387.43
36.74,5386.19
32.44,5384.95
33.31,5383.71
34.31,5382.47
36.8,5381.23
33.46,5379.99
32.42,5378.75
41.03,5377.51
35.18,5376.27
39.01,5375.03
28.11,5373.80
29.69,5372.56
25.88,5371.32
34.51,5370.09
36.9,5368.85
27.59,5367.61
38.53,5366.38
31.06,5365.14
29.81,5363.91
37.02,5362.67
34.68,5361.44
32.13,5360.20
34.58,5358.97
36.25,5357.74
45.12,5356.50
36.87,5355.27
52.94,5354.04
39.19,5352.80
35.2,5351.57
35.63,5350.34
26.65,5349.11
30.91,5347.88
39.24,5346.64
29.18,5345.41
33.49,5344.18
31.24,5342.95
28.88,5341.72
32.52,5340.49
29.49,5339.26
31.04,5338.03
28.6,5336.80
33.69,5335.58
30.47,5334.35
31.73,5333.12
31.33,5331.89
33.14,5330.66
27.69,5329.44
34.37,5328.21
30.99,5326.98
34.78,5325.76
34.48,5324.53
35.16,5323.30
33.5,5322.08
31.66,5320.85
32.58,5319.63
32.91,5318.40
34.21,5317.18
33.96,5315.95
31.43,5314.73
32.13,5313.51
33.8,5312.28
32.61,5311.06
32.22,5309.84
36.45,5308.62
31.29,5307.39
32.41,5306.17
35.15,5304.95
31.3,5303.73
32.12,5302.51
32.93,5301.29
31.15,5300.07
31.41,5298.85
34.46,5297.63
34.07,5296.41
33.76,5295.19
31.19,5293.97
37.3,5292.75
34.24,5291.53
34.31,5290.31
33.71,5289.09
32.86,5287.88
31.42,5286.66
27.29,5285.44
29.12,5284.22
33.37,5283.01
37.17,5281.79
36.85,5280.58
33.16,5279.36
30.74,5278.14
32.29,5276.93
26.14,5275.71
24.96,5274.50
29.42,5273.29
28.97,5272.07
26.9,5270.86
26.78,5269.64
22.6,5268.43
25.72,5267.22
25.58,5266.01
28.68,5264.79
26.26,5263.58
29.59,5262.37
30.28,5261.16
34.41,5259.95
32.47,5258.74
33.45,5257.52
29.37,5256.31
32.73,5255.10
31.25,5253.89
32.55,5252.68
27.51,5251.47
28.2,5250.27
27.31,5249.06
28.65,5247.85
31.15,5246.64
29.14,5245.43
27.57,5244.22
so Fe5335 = 3.6 angstrom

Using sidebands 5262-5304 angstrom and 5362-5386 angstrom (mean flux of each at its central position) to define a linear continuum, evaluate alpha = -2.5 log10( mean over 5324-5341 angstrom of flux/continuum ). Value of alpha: 0.02 mag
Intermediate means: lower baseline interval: 30.8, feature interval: 31.7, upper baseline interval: 33.6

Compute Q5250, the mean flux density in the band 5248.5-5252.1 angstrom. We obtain 27.8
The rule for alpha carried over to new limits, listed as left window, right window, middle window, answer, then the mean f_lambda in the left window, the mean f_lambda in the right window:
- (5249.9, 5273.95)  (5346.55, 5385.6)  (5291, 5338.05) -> -0.03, 29.1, 34.8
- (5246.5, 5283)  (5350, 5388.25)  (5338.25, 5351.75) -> 0.07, 29.7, 35.3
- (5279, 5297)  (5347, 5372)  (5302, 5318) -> 0.03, 33.3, 35.1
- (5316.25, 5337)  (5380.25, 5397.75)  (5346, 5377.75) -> -0.04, 32.5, 34.9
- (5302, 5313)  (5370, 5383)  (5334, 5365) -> -0.03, 33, 33.6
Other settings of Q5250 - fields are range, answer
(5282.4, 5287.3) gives 30.3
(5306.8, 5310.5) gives 33.3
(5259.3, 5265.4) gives 29.9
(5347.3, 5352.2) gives 32.2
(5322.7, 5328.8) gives 33.9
